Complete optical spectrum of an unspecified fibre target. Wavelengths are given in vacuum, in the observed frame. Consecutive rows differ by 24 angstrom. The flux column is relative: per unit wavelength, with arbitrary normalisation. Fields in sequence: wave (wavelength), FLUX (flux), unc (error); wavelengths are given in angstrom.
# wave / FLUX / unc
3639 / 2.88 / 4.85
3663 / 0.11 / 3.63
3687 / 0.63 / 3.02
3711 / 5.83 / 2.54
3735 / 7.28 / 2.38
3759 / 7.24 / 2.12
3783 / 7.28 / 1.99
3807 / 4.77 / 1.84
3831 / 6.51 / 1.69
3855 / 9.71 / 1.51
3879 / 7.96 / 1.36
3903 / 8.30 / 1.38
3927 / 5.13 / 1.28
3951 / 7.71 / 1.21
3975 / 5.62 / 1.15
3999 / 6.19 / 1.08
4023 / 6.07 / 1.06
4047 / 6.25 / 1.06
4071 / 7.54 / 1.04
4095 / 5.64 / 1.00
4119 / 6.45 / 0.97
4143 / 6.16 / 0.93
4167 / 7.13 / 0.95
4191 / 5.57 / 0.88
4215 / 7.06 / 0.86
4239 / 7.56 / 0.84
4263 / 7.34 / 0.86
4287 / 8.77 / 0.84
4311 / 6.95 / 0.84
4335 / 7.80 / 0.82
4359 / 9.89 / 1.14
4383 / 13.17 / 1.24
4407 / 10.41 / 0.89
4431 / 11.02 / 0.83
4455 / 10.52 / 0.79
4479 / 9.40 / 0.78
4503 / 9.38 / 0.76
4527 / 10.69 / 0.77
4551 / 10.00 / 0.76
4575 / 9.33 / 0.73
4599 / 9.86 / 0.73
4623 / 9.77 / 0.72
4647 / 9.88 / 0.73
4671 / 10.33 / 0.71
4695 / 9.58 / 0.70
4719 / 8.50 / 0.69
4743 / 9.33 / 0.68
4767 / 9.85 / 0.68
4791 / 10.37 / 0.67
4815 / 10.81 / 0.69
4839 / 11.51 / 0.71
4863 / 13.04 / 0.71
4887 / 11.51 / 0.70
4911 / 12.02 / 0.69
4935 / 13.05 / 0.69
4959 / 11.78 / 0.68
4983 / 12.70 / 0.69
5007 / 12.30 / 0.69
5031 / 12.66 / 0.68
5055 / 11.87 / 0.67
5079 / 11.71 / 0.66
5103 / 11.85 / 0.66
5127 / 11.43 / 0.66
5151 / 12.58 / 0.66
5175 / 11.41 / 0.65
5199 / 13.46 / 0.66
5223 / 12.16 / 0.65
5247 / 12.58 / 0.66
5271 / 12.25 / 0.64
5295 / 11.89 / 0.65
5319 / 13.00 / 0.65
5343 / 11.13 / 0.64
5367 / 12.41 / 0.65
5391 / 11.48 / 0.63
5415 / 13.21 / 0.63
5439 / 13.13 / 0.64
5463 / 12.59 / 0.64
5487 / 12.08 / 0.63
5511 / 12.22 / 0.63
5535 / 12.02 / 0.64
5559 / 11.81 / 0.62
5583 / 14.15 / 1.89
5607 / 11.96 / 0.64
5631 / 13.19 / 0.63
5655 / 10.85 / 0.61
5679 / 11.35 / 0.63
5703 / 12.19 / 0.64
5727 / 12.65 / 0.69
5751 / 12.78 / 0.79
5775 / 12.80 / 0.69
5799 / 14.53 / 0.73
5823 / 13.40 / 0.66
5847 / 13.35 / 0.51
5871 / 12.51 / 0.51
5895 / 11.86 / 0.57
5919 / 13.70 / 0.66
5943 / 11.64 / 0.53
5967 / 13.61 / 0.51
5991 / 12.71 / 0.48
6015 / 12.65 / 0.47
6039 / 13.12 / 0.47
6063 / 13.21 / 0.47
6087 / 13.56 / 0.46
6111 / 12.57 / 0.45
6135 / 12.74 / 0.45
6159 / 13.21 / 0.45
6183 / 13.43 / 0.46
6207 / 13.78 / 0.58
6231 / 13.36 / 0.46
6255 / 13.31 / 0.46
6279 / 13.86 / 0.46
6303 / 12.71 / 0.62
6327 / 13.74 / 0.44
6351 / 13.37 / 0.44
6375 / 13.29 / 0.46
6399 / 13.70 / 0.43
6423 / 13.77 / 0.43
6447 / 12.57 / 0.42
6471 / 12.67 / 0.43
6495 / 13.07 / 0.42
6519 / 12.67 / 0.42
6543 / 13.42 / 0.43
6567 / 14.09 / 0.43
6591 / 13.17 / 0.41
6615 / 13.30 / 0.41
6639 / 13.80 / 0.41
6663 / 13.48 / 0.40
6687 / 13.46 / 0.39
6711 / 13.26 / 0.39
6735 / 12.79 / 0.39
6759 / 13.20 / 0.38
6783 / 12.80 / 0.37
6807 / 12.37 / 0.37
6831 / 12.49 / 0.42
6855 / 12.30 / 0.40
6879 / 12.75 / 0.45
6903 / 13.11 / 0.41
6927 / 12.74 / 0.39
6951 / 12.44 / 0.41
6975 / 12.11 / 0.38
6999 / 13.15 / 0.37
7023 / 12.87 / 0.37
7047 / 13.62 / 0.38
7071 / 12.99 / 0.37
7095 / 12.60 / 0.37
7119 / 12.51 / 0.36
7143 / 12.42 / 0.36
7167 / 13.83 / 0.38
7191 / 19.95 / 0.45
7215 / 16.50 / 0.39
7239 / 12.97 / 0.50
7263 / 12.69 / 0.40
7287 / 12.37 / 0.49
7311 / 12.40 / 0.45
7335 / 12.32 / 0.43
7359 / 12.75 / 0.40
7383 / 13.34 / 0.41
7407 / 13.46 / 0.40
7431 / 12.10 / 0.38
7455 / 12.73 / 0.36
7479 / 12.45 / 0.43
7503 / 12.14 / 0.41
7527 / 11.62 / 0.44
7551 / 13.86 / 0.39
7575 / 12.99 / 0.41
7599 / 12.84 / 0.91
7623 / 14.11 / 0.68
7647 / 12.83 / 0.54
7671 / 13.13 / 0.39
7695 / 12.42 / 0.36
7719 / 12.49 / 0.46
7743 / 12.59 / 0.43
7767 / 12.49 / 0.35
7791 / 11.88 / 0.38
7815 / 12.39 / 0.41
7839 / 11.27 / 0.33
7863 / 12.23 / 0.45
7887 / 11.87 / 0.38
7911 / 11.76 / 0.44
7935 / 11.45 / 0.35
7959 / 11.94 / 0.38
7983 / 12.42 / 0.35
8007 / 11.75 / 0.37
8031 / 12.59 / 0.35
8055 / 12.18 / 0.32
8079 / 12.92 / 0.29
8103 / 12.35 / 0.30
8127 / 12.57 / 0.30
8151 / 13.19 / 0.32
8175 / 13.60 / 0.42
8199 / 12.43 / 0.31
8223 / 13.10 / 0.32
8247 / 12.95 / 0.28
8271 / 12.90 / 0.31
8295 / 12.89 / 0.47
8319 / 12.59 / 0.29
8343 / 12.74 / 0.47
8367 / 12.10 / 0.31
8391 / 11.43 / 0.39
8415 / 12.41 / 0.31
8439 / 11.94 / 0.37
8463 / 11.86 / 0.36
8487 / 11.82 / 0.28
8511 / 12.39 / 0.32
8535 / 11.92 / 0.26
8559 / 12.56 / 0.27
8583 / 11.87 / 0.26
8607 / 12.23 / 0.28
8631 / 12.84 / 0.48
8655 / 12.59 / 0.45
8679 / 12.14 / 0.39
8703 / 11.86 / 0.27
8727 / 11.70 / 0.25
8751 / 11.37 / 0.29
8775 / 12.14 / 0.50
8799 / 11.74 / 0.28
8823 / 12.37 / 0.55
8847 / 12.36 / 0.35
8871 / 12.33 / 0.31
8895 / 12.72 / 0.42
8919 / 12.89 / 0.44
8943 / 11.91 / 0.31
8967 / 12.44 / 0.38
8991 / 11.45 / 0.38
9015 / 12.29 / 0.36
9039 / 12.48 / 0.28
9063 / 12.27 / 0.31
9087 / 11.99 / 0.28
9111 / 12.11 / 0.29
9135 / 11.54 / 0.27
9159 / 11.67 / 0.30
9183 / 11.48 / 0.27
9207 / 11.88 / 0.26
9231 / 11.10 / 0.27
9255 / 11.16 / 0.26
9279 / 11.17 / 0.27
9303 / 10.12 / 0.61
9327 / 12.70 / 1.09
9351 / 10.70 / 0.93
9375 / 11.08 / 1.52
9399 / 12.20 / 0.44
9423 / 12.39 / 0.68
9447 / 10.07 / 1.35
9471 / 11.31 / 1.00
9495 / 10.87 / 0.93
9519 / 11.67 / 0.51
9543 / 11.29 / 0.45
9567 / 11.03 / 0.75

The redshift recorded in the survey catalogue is 0.10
